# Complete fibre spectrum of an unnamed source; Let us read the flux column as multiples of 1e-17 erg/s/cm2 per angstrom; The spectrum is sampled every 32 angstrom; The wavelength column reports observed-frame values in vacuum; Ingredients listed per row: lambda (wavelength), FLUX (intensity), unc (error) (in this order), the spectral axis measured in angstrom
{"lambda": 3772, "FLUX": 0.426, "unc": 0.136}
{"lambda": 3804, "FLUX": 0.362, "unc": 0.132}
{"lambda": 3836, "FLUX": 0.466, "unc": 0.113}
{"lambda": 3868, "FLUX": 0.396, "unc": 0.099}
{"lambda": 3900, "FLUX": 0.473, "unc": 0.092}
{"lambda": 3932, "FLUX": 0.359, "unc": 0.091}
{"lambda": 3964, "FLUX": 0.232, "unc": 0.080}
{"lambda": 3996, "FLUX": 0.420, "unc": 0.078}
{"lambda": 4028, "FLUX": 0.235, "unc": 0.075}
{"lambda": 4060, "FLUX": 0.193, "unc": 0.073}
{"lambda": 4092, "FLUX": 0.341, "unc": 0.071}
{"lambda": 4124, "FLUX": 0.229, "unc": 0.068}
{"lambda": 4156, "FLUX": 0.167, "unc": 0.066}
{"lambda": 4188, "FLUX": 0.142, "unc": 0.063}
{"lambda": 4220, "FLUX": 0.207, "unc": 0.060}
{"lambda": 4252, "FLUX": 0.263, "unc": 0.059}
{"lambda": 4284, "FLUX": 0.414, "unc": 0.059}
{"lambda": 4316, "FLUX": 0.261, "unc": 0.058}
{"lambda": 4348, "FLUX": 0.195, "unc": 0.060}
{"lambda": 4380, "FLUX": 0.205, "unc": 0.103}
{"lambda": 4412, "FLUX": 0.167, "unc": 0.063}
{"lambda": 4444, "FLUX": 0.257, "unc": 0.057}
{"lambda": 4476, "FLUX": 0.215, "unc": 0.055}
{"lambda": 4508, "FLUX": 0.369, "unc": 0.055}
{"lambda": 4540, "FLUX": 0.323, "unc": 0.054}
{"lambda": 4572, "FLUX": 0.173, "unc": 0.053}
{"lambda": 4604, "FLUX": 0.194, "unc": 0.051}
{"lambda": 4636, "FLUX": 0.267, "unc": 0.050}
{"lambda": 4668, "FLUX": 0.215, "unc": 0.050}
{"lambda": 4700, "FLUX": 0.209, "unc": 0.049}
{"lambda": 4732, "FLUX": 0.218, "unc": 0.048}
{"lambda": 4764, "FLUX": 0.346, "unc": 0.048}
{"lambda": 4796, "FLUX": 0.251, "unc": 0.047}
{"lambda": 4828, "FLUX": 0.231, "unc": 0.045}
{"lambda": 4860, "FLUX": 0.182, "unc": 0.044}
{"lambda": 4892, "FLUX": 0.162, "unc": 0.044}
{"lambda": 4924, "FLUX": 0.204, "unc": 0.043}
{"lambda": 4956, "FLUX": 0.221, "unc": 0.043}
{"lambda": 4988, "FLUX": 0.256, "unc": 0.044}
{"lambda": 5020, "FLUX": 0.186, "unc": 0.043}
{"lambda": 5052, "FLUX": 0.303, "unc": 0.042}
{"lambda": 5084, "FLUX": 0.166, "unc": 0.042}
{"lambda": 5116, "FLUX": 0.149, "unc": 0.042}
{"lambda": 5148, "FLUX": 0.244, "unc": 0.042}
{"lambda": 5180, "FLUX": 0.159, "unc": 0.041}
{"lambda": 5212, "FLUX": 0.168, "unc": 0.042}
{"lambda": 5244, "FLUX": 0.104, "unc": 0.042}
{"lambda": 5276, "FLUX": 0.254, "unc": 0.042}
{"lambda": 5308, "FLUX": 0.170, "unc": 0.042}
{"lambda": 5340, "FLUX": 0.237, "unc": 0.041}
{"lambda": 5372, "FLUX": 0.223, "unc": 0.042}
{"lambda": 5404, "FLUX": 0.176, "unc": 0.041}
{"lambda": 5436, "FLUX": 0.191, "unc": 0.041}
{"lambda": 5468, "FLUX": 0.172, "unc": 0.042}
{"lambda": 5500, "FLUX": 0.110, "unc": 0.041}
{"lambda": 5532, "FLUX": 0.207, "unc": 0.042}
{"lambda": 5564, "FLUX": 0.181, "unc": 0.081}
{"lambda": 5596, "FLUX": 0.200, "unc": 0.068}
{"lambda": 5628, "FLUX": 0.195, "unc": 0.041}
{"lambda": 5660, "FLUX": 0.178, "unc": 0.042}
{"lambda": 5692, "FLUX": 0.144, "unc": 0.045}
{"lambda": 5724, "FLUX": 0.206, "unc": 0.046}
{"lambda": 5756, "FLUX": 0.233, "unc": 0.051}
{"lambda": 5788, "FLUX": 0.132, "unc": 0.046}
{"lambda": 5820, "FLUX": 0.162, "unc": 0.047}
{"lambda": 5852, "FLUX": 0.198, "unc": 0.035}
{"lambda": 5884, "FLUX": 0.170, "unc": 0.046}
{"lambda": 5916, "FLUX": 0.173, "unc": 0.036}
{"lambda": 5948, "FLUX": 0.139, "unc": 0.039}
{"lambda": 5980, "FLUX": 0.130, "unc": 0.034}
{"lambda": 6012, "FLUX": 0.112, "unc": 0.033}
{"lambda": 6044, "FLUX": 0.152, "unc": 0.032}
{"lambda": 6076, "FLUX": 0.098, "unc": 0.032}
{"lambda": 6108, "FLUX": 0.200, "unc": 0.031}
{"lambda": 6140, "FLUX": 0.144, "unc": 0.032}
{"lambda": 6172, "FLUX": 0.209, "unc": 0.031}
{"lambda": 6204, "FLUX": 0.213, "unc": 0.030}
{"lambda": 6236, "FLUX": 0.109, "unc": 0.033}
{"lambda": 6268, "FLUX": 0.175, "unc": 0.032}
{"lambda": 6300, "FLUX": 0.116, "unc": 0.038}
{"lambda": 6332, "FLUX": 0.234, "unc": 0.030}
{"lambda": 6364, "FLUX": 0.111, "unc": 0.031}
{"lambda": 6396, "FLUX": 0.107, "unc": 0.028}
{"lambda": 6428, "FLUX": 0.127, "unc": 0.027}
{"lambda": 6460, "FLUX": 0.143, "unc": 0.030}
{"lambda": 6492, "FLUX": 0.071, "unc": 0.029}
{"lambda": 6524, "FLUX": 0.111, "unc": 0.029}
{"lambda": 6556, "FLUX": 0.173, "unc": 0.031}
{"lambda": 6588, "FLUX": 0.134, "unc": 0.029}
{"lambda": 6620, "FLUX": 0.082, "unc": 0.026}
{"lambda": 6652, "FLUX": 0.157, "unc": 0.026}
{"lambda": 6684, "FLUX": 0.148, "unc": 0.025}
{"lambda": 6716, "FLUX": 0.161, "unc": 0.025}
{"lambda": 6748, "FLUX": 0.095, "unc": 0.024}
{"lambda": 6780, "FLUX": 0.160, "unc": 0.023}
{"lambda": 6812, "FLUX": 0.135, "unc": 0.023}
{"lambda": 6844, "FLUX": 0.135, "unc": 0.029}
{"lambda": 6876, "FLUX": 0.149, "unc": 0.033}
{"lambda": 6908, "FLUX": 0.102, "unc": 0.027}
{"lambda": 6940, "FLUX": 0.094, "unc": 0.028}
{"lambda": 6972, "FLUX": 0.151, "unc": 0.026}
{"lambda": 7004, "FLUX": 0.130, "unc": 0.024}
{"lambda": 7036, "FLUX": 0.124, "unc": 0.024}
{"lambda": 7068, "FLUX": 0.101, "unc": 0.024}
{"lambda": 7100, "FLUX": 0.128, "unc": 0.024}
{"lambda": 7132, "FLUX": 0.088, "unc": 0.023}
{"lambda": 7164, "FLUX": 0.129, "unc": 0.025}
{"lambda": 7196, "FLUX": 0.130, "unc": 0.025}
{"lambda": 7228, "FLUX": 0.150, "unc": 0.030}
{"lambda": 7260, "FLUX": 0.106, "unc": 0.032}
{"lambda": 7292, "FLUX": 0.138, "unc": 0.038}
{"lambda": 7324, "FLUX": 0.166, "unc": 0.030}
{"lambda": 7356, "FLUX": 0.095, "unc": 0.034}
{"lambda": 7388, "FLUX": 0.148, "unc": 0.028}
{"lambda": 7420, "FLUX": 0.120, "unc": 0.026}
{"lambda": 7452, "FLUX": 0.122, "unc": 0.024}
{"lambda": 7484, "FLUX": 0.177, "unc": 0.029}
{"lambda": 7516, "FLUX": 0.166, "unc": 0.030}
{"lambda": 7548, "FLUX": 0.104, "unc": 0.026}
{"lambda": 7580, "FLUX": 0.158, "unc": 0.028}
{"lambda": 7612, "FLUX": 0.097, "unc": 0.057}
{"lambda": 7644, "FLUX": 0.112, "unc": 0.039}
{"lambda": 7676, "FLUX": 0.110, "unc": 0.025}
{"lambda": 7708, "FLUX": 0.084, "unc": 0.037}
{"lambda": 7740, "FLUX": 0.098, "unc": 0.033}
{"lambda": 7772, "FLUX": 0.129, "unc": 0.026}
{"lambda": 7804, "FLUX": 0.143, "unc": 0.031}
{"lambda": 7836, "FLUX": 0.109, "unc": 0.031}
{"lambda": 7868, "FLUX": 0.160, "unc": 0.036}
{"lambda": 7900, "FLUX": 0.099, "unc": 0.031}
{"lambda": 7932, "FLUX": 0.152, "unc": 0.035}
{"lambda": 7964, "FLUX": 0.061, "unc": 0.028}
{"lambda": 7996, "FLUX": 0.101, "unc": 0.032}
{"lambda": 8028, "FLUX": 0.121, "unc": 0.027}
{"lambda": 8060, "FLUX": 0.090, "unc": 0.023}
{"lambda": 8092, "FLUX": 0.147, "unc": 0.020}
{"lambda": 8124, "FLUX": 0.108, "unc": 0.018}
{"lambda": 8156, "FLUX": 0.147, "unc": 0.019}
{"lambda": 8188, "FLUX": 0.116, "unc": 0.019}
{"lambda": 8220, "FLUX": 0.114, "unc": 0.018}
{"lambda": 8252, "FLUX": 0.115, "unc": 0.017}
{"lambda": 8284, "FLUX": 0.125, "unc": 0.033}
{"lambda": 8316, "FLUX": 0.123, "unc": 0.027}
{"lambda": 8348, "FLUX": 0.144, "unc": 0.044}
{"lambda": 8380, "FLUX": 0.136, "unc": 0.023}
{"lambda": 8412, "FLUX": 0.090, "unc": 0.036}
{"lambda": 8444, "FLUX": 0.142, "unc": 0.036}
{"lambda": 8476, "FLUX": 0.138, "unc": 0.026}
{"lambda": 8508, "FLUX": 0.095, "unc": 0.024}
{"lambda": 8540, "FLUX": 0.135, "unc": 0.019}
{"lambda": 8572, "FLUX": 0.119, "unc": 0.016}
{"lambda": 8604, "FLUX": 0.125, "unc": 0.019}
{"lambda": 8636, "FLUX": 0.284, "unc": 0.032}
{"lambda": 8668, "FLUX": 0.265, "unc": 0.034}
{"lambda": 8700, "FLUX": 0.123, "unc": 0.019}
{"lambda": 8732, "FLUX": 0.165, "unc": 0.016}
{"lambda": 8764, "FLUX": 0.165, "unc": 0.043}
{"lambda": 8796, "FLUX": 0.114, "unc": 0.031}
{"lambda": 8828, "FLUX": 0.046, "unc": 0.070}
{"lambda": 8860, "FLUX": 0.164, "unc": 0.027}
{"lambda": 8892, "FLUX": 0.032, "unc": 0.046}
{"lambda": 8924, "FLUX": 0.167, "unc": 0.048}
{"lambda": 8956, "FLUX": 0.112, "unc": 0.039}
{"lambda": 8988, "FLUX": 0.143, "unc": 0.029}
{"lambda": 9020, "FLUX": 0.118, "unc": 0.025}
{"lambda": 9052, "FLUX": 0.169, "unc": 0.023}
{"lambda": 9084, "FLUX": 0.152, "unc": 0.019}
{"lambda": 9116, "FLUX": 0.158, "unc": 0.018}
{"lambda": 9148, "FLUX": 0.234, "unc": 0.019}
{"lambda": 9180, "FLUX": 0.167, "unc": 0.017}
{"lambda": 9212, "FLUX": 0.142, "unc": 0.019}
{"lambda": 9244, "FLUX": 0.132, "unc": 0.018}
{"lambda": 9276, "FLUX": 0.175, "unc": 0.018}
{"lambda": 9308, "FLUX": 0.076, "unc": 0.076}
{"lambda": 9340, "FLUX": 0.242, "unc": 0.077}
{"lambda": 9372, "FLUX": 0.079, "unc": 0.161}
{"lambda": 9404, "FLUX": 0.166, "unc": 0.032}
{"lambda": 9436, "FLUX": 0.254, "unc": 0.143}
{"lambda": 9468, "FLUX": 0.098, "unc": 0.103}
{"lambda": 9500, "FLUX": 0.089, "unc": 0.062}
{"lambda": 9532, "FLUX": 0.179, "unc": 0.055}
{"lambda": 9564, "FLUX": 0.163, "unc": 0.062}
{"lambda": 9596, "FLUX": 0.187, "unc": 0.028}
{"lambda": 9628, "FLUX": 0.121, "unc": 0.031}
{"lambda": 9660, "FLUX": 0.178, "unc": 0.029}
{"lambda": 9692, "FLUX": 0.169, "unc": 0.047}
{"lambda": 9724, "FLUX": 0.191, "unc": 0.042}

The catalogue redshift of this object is 1.320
